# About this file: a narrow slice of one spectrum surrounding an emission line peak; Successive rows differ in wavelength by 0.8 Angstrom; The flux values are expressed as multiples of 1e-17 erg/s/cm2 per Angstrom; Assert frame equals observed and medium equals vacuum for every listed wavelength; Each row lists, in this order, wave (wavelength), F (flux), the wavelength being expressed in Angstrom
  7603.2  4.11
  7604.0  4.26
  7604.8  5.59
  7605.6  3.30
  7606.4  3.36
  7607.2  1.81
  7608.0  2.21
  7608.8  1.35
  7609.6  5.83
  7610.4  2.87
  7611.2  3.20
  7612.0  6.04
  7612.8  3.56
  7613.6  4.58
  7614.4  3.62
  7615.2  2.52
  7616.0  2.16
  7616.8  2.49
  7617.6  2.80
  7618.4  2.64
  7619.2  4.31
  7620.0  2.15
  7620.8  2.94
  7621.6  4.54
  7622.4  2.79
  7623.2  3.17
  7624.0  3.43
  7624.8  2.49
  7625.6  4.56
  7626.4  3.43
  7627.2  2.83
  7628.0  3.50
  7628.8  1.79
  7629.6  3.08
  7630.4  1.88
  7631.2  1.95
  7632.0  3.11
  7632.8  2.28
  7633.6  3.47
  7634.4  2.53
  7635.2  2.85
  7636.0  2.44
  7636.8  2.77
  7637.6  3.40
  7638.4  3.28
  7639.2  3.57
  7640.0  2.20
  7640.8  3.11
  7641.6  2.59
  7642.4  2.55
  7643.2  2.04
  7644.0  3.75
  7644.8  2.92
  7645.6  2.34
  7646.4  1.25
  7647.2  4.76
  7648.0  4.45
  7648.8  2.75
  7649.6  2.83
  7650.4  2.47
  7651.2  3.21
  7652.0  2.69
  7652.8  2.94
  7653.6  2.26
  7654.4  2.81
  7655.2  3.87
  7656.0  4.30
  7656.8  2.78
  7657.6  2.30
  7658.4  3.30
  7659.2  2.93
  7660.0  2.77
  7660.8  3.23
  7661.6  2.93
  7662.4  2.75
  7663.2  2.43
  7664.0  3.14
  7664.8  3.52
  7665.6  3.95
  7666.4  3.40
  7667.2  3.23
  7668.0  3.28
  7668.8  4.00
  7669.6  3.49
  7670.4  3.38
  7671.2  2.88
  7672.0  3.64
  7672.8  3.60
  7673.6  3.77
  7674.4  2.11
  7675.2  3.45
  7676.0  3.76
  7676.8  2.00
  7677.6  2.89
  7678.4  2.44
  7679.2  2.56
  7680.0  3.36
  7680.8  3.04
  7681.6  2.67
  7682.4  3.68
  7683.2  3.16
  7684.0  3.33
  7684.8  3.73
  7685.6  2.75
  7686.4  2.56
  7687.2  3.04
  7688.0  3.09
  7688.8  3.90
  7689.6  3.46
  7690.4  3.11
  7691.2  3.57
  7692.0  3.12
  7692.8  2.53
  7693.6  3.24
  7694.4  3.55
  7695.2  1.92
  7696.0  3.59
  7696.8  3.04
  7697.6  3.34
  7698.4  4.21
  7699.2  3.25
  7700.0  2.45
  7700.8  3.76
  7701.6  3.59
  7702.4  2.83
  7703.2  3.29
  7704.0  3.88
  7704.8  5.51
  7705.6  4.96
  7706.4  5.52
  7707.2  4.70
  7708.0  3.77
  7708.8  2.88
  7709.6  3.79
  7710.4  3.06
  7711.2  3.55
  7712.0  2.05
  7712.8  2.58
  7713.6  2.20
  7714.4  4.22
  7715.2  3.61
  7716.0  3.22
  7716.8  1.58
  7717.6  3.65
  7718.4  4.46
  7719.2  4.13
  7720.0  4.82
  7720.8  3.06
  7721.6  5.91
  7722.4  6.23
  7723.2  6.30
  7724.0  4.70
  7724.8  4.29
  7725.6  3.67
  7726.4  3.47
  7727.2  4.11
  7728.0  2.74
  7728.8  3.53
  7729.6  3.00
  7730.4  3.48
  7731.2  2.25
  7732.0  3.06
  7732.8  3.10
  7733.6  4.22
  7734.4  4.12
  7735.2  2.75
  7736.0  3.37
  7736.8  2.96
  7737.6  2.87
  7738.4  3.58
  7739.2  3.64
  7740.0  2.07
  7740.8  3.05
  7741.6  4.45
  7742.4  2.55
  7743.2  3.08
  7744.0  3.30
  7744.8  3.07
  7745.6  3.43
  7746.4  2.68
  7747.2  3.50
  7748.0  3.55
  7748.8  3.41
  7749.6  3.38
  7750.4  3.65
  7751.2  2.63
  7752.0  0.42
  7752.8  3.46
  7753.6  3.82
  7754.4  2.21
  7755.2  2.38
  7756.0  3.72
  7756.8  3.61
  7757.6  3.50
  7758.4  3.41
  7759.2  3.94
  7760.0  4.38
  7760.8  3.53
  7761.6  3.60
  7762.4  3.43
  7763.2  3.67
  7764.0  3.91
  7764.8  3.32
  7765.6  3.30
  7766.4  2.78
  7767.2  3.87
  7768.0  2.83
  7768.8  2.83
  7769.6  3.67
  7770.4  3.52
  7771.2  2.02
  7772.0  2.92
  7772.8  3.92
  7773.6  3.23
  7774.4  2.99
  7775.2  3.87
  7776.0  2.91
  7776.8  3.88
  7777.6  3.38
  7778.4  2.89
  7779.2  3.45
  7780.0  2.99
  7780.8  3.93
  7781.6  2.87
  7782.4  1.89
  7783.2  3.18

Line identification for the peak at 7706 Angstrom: [S II]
